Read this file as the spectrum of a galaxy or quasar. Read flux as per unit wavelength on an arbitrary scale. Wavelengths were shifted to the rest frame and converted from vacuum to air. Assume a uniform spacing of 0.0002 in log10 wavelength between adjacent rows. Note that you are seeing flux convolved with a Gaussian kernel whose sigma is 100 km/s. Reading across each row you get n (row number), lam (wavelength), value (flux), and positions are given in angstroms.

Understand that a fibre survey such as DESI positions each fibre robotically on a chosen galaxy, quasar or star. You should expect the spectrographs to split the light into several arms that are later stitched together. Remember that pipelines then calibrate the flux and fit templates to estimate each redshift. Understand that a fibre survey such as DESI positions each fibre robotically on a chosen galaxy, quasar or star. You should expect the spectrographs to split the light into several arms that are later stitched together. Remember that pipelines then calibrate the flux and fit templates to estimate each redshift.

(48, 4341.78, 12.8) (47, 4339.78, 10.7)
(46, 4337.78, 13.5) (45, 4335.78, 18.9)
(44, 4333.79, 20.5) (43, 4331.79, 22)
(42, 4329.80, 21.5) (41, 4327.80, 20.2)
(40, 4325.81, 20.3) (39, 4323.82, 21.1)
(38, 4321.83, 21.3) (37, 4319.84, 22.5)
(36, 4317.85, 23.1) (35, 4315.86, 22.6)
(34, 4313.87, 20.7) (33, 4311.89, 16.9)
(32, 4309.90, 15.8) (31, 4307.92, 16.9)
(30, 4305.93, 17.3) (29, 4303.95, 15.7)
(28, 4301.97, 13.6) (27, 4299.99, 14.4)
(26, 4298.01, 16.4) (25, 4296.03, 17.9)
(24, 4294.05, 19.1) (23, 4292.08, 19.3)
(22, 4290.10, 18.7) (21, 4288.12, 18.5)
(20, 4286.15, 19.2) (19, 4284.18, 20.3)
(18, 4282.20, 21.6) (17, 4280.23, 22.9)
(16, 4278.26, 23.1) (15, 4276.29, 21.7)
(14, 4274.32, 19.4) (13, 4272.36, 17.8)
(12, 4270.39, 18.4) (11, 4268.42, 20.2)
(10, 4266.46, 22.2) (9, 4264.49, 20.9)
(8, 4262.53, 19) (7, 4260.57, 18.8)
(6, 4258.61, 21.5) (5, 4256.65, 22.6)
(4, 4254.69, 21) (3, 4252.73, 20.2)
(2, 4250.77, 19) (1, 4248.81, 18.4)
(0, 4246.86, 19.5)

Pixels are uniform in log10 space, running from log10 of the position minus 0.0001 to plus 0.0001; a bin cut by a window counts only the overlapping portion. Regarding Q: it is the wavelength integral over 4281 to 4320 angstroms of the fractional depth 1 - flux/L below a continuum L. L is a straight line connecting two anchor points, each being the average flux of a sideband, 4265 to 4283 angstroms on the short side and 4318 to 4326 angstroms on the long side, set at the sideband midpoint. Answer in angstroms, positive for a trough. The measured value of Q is 5.10 angstroms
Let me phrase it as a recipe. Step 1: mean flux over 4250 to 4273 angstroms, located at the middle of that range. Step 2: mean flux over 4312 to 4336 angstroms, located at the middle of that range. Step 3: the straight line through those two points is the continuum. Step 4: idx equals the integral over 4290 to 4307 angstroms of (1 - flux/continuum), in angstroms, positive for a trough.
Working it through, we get 3.2 angstroms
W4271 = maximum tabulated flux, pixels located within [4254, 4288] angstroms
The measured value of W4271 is 23.1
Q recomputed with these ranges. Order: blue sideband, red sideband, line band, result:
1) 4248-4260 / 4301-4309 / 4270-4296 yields -3.1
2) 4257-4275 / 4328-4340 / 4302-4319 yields 0.5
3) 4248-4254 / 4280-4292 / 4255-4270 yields -0.9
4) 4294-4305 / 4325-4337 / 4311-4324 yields -1.9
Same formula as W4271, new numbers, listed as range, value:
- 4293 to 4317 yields 22.6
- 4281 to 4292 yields 21.6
